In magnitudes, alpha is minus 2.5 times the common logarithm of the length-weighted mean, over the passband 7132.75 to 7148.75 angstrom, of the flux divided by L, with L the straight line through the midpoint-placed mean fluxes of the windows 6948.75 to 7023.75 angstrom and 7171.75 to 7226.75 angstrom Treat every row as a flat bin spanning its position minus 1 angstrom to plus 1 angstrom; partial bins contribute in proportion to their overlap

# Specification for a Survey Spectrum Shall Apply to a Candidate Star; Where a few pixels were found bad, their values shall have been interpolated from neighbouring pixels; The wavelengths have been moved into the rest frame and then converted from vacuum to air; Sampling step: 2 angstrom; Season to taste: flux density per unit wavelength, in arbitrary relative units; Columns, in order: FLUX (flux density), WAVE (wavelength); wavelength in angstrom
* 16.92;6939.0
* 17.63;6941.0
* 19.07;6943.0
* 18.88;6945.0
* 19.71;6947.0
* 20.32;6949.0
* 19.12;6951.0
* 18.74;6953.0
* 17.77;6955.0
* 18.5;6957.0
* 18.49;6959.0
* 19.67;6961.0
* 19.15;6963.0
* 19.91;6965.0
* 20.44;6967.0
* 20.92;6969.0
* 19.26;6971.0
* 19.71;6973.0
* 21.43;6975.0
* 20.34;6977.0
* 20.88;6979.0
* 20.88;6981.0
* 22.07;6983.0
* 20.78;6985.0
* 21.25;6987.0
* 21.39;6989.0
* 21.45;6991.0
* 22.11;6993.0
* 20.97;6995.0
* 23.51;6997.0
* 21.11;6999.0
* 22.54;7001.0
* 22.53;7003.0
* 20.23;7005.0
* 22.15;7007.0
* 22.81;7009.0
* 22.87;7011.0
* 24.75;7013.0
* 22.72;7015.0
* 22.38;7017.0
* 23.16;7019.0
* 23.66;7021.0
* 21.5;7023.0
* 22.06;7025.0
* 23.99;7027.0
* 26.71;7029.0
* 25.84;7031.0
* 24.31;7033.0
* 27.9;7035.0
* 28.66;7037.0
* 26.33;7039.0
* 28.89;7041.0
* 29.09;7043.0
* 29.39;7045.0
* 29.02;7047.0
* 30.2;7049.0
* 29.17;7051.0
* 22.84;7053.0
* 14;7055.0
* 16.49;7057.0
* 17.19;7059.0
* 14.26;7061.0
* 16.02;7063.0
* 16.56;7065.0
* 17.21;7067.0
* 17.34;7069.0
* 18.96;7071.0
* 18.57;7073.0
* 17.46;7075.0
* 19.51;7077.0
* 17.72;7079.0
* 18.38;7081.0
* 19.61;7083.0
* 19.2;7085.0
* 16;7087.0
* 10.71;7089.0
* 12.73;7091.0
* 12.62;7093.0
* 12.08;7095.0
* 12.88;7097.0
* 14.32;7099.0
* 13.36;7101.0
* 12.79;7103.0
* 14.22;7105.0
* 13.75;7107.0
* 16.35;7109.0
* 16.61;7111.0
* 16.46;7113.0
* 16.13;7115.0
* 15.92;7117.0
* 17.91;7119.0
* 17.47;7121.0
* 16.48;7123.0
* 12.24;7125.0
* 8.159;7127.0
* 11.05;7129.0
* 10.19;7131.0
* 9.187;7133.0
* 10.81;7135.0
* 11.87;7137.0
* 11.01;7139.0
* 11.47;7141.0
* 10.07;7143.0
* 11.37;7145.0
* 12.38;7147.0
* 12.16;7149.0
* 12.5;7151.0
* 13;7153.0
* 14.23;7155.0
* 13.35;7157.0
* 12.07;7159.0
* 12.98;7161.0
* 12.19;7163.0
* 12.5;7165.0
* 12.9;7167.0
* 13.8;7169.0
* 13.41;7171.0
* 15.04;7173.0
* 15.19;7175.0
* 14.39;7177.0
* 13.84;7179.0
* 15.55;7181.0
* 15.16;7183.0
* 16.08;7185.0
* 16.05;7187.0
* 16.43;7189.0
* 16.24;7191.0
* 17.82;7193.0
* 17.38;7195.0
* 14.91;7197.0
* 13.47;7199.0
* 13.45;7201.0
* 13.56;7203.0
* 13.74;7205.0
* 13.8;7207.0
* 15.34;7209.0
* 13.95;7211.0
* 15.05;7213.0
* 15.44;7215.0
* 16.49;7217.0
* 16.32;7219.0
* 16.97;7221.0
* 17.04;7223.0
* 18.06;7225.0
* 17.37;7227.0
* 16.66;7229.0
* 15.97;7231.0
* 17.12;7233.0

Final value 0.46 mag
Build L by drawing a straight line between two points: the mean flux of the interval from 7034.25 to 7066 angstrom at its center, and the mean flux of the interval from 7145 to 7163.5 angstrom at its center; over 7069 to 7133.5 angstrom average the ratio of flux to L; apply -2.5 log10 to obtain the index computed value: 0.21 mag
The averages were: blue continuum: 23.5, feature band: 15.1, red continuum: 12.7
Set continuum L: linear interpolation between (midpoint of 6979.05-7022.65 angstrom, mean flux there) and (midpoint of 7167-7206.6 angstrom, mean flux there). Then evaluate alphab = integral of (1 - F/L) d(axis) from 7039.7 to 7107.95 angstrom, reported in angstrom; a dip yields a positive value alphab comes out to 3.9 angstrom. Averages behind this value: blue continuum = 22.1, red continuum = 15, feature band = 18.3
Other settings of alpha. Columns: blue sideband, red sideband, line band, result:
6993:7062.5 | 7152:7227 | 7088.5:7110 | 0.42 mag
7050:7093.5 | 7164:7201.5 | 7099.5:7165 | 0.22 mag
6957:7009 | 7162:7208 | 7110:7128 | 0.10 mag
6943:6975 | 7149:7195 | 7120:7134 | 0.26 mag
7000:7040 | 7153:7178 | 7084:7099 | 0.34 mag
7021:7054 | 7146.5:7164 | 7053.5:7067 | 0.43 mag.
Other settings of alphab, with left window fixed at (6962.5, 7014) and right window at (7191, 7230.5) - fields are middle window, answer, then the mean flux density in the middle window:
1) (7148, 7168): 5.0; 12.8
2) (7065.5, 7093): 3.0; 17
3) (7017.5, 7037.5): -4.2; 24.6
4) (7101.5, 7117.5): 2.7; 15.2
